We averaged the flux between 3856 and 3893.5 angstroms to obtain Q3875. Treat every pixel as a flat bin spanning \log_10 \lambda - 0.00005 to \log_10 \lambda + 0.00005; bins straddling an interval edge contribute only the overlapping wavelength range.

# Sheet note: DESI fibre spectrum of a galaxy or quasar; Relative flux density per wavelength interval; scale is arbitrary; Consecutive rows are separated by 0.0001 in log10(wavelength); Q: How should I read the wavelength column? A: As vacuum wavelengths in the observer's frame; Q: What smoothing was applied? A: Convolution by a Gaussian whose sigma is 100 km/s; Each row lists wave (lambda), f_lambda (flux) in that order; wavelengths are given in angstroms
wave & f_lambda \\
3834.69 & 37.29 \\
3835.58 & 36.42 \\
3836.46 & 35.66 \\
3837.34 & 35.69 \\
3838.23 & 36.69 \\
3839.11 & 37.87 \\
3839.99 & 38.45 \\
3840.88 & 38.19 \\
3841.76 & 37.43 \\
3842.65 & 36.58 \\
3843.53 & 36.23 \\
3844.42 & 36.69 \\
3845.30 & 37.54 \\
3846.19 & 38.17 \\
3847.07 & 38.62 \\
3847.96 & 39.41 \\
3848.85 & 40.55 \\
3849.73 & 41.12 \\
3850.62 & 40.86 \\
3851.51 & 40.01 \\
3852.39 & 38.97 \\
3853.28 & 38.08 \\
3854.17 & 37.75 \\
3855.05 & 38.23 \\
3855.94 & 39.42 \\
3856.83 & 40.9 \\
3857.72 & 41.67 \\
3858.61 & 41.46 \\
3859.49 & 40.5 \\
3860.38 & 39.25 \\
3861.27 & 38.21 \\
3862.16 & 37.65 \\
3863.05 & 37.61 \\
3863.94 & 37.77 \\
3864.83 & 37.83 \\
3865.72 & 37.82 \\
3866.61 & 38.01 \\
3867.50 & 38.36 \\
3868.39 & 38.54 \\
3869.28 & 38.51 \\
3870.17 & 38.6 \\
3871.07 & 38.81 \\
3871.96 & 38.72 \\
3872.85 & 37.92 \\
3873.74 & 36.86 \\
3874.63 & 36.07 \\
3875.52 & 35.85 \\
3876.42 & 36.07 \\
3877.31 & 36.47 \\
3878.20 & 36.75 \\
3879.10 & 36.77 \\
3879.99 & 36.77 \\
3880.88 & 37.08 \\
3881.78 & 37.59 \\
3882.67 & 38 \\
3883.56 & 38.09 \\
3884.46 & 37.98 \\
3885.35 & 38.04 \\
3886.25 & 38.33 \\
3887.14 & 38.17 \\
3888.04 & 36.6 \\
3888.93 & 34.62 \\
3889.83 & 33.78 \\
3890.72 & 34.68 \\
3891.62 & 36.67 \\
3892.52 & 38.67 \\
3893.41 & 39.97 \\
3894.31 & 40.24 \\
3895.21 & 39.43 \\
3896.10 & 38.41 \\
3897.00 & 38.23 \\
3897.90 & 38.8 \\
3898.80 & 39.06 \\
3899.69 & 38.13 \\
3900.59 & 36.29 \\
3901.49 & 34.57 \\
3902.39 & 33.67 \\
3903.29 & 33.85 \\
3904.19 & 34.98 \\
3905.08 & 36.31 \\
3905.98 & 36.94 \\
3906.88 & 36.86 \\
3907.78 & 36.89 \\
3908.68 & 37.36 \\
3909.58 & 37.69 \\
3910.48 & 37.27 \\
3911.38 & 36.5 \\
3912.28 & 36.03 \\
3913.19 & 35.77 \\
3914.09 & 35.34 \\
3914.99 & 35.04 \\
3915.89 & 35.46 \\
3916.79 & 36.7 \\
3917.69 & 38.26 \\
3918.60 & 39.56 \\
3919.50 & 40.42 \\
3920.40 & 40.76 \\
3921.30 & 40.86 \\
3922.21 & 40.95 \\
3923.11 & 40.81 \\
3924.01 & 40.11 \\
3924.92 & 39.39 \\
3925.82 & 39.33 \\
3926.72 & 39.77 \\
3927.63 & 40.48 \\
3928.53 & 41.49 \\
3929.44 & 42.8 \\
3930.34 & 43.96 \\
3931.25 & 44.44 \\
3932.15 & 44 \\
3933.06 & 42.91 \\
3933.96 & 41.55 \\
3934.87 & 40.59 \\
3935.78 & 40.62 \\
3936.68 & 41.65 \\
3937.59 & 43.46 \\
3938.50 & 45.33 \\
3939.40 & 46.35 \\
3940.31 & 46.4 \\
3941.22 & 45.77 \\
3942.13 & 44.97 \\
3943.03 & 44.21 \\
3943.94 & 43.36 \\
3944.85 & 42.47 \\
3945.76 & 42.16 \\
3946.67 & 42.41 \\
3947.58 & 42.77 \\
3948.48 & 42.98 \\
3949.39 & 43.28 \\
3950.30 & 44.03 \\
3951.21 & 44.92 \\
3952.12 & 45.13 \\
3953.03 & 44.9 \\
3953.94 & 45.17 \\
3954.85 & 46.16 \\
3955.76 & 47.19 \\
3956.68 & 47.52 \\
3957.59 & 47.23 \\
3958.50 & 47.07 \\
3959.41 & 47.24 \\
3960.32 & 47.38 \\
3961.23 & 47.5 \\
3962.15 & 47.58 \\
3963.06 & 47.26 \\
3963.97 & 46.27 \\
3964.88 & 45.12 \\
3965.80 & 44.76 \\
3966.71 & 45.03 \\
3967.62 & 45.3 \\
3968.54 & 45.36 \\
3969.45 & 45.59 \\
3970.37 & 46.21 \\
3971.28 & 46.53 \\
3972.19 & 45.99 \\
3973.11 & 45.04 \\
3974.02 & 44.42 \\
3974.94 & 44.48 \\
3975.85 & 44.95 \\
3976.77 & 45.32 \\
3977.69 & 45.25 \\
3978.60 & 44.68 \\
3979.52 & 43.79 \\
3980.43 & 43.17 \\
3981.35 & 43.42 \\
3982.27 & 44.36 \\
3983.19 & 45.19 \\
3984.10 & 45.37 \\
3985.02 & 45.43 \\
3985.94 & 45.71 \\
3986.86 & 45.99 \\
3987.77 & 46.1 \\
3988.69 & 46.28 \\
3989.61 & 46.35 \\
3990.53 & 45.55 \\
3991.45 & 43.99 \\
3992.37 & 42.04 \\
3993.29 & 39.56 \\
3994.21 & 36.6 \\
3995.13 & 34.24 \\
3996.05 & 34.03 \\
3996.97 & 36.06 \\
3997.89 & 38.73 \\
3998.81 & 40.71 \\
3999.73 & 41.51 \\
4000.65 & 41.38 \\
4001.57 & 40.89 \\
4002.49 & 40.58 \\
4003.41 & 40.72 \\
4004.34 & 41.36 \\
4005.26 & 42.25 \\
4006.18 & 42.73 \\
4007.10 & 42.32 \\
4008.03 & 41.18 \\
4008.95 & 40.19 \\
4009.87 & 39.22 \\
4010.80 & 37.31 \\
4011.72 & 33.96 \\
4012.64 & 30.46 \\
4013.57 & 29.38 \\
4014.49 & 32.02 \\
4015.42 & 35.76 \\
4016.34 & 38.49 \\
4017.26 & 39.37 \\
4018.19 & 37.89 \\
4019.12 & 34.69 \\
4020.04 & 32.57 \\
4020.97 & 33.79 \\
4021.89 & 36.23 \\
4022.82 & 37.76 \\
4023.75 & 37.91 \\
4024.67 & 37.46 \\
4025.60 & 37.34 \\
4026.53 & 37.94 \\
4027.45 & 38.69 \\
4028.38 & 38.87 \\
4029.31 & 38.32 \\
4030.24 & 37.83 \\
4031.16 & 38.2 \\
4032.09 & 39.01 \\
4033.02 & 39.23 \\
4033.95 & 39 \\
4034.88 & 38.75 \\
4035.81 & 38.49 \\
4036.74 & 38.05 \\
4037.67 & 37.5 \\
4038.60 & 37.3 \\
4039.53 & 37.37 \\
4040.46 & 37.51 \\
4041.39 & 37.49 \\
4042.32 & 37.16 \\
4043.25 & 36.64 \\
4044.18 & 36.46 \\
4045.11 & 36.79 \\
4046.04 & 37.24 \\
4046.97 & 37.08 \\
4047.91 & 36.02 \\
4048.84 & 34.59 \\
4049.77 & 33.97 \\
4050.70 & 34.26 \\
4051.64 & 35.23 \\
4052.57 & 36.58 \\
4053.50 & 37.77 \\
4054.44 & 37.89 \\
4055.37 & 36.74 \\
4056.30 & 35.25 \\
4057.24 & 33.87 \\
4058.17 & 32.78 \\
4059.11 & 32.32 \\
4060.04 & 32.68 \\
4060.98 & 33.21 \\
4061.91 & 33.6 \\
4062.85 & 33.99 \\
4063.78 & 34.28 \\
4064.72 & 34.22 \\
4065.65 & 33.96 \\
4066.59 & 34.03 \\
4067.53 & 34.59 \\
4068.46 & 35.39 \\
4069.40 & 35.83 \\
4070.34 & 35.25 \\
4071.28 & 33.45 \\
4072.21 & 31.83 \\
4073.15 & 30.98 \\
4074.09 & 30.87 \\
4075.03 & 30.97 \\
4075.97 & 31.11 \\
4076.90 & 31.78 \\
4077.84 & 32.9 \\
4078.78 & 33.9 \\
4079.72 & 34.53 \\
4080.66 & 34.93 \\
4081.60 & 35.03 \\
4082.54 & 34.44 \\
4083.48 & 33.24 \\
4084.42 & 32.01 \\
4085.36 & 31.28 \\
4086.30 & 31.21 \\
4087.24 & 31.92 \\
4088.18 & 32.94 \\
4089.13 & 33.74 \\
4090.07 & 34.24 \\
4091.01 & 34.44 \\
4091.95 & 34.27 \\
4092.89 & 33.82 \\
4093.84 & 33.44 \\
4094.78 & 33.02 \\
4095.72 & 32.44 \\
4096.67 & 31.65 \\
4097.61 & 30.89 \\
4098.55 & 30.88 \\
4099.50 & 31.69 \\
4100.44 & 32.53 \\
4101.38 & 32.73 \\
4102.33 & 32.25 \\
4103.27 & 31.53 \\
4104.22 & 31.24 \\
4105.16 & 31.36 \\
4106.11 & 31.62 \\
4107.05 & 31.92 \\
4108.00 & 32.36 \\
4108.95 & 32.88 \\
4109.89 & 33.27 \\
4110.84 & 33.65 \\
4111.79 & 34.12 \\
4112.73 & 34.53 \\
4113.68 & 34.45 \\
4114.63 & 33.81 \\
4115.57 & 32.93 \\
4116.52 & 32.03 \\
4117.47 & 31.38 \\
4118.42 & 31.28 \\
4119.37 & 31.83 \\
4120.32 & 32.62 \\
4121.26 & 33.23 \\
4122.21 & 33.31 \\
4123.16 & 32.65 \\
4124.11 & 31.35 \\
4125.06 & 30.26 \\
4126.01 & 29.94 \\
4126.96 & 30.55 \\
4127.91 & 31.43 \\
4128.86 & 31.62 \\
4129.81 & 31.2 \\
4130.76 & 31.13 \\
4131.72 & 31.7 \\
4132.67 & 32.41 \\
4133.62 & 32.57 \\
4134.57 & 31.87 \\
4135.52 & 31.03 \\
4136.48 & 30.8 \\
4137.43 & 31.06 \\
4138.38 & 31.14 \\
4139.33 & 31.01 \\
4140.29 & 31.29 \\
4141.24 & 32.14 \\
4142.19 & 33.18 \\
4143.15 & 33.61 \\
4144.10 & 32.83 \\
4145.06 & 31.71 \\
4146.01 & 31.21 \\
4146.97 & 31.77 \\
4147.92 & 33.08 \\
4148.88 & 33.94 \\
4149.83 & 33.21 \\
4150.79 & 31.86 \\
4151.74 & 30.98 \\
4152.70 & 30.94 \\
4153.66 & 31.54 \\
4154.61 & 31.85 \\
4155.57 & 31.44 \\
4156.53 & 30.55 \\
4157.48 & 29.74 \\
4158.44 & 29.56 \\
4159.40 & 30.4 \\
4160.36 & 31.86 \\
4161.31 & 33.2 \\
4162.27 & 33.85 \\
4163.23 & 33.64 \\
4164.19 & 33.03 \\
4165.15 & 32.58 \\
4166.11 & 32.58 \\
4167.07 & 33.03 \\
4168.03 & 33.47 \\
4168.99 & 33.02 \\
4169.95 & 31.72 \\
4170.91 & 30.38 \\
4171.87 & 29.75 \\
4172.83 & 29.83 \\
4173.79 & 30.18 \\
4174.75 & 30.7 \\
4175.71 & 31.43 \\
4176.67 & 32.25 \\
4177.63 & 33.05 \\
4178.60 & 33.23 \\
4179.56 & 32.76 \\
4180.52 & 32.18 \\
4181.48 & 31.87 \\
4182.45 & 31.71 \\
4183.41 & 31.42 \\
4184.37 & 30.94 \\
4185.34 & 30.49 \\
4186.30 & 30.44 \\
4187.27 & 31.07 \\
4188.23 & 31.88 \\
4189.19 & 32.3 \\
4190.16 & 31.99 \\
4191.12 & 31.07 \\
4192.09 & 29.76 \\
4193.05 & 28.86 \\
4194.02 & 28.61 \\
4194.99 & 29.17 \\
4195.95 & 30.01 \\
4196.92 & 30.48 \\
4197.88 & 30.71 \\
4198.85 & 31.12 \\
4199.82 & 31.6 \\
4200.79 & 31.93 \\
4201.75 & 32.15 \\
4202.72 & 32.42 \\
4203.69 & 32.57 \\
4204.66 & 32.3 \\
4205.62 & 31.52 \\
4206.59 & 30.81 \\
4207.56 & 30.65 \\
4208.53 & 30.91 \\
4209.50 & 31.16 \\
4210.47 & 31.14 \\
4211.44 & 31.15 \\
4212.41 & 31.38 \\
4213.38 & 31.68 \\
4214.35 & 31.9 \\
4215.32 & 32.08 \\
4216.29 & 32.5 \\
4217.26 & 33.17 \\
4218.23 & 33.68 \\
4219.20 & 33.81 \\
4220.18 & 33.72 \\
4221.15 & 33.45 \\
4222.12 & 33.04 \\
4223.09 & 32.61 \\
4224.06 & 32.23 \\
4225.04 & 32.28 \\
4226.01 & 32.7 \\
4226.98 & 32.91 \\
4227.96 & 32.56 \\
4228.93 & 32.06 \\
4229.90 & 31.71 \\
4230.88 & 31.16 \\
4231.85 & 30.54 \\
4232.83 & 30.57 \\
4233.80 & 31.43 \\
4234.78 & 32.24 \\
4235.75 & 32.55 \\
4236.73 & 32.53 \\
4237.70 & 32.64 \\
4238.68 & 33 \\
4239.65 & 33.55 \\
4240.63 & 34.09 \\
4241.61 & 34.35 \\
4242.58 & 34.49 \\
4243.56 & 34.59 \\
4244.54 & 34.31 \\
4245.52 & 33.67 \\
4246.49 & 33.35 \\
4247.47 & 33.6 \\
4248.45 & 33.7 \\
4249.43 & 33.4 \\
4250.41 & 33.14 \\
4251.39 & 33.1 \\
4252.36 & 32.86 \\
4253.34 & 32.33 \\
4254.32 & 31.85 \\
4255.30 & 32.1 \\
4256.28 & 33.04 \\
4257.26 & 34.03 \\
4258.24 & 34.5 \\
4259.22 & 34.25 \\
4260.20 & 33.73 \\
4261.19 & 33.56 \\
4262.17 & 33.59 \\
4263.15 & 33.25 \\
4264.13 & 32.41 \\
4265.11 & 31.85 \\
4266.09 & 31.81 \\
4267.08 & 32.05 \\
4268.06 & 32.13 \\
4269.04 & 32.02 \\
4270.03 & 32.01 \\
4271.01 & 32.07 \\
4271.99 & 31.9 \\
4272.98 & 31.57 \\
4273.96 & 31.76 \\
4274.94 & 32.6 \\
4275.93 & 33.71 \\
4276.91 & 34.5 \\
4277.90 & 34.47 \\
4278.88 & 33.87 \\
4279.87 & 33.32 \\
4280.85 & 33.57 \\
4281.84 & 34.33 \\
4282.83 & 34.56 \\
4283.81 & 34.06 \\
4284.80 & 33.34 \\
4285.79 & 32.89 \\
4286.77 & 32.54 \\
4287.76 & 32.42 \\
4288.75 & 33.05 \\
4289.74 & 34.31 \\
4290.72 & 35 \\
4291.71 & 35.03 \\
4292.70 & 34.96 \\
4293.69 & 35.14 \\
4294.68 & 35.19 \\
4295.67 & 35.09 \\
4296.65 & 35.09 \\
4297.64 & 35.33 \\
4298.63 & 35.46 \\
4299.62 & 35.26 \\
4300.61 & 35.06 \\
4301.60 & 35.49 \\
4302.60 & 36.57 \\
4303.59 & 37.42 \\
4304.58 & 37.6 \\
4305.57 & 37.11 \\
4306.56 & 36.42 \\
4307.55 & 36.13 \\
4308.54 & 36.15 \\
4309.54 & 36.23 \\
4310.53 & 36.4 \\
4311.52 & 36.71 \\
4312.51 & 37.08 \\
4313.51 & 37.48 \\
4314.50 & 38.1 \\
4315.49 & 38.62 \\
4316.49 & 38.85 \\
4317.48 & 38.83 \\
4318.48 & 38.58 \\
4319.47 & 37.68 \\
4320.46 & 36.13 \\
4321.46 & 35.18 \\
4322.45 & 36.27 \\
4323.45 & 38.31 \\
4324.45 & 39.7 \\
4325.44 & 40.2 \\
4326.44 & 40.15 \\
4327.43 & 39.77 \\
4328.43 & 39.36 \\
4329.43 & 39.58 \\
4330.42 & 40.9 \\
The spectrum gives 37.8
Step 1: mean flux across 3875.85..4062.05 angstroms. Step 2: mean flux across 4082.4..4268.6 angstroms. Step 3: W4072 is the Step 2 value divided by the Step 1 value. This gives 0.81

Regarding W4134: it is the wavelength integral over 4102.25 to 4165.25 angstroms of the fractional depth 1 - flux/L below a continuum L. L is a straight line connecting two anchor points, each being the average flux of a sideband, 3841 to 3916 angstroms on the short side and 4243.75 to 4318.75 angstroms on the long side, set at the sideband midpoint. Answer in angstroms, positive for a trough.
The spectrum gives 6.3 angstroms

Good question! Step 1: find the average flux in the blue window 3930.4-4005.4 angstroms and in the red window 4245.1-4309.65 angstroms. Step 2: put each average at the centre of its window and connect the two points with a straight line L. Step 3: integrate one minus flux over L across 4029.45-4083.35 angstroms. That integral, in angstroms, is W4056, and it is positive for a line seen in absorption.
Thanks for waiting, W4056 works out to 7.6 angstroms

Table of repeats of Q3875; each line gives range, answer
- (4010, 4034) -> 36.5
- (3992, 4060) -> 37.3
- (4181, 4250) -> 32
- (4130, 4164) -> 31.8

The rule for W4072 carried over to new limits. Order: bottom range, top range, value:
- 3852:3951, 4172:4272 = 0.82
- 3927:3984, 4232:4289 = 0.74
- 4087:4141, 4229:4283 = 1.02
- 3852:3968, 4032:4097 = 0.86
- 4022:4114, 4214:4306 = 0.97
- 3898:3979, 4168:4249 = 0.76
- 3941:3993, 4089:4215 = 0.71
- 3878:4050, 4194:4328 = 0.84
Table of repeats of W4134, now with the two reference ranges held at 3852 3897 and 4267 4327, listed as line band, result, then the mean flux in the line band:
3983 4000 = -2.19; 42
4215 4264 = 3.71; 33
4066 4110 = 4.59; 32.8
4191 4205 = 1.99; 30.8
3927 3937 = -1.22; 42.2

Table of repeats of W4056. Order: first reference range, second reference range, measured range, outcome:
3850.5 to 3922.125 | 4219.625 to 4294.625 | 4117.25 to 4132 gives 1.3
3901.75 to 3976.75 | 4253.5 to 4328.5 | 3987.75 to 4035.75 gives 2.5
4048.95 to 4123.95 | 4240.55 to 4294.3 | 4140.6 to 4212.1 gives 3.7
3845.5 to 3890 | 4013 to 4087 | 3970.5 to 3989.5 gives -4.5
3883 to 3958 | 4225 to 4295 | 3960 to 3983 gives -3.7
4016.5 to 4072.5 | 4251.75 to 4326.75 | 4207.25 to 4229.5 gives 1.8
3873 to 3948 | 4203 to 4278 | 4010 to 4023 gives 0.7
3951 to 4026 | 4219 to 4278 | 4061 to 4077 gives 2.4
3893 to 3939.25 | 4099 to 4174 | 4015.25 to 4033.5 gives -0.9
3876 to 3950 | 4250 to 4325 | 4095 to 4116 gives 2.5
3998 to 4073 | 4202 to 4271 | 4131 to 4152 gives 1.5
